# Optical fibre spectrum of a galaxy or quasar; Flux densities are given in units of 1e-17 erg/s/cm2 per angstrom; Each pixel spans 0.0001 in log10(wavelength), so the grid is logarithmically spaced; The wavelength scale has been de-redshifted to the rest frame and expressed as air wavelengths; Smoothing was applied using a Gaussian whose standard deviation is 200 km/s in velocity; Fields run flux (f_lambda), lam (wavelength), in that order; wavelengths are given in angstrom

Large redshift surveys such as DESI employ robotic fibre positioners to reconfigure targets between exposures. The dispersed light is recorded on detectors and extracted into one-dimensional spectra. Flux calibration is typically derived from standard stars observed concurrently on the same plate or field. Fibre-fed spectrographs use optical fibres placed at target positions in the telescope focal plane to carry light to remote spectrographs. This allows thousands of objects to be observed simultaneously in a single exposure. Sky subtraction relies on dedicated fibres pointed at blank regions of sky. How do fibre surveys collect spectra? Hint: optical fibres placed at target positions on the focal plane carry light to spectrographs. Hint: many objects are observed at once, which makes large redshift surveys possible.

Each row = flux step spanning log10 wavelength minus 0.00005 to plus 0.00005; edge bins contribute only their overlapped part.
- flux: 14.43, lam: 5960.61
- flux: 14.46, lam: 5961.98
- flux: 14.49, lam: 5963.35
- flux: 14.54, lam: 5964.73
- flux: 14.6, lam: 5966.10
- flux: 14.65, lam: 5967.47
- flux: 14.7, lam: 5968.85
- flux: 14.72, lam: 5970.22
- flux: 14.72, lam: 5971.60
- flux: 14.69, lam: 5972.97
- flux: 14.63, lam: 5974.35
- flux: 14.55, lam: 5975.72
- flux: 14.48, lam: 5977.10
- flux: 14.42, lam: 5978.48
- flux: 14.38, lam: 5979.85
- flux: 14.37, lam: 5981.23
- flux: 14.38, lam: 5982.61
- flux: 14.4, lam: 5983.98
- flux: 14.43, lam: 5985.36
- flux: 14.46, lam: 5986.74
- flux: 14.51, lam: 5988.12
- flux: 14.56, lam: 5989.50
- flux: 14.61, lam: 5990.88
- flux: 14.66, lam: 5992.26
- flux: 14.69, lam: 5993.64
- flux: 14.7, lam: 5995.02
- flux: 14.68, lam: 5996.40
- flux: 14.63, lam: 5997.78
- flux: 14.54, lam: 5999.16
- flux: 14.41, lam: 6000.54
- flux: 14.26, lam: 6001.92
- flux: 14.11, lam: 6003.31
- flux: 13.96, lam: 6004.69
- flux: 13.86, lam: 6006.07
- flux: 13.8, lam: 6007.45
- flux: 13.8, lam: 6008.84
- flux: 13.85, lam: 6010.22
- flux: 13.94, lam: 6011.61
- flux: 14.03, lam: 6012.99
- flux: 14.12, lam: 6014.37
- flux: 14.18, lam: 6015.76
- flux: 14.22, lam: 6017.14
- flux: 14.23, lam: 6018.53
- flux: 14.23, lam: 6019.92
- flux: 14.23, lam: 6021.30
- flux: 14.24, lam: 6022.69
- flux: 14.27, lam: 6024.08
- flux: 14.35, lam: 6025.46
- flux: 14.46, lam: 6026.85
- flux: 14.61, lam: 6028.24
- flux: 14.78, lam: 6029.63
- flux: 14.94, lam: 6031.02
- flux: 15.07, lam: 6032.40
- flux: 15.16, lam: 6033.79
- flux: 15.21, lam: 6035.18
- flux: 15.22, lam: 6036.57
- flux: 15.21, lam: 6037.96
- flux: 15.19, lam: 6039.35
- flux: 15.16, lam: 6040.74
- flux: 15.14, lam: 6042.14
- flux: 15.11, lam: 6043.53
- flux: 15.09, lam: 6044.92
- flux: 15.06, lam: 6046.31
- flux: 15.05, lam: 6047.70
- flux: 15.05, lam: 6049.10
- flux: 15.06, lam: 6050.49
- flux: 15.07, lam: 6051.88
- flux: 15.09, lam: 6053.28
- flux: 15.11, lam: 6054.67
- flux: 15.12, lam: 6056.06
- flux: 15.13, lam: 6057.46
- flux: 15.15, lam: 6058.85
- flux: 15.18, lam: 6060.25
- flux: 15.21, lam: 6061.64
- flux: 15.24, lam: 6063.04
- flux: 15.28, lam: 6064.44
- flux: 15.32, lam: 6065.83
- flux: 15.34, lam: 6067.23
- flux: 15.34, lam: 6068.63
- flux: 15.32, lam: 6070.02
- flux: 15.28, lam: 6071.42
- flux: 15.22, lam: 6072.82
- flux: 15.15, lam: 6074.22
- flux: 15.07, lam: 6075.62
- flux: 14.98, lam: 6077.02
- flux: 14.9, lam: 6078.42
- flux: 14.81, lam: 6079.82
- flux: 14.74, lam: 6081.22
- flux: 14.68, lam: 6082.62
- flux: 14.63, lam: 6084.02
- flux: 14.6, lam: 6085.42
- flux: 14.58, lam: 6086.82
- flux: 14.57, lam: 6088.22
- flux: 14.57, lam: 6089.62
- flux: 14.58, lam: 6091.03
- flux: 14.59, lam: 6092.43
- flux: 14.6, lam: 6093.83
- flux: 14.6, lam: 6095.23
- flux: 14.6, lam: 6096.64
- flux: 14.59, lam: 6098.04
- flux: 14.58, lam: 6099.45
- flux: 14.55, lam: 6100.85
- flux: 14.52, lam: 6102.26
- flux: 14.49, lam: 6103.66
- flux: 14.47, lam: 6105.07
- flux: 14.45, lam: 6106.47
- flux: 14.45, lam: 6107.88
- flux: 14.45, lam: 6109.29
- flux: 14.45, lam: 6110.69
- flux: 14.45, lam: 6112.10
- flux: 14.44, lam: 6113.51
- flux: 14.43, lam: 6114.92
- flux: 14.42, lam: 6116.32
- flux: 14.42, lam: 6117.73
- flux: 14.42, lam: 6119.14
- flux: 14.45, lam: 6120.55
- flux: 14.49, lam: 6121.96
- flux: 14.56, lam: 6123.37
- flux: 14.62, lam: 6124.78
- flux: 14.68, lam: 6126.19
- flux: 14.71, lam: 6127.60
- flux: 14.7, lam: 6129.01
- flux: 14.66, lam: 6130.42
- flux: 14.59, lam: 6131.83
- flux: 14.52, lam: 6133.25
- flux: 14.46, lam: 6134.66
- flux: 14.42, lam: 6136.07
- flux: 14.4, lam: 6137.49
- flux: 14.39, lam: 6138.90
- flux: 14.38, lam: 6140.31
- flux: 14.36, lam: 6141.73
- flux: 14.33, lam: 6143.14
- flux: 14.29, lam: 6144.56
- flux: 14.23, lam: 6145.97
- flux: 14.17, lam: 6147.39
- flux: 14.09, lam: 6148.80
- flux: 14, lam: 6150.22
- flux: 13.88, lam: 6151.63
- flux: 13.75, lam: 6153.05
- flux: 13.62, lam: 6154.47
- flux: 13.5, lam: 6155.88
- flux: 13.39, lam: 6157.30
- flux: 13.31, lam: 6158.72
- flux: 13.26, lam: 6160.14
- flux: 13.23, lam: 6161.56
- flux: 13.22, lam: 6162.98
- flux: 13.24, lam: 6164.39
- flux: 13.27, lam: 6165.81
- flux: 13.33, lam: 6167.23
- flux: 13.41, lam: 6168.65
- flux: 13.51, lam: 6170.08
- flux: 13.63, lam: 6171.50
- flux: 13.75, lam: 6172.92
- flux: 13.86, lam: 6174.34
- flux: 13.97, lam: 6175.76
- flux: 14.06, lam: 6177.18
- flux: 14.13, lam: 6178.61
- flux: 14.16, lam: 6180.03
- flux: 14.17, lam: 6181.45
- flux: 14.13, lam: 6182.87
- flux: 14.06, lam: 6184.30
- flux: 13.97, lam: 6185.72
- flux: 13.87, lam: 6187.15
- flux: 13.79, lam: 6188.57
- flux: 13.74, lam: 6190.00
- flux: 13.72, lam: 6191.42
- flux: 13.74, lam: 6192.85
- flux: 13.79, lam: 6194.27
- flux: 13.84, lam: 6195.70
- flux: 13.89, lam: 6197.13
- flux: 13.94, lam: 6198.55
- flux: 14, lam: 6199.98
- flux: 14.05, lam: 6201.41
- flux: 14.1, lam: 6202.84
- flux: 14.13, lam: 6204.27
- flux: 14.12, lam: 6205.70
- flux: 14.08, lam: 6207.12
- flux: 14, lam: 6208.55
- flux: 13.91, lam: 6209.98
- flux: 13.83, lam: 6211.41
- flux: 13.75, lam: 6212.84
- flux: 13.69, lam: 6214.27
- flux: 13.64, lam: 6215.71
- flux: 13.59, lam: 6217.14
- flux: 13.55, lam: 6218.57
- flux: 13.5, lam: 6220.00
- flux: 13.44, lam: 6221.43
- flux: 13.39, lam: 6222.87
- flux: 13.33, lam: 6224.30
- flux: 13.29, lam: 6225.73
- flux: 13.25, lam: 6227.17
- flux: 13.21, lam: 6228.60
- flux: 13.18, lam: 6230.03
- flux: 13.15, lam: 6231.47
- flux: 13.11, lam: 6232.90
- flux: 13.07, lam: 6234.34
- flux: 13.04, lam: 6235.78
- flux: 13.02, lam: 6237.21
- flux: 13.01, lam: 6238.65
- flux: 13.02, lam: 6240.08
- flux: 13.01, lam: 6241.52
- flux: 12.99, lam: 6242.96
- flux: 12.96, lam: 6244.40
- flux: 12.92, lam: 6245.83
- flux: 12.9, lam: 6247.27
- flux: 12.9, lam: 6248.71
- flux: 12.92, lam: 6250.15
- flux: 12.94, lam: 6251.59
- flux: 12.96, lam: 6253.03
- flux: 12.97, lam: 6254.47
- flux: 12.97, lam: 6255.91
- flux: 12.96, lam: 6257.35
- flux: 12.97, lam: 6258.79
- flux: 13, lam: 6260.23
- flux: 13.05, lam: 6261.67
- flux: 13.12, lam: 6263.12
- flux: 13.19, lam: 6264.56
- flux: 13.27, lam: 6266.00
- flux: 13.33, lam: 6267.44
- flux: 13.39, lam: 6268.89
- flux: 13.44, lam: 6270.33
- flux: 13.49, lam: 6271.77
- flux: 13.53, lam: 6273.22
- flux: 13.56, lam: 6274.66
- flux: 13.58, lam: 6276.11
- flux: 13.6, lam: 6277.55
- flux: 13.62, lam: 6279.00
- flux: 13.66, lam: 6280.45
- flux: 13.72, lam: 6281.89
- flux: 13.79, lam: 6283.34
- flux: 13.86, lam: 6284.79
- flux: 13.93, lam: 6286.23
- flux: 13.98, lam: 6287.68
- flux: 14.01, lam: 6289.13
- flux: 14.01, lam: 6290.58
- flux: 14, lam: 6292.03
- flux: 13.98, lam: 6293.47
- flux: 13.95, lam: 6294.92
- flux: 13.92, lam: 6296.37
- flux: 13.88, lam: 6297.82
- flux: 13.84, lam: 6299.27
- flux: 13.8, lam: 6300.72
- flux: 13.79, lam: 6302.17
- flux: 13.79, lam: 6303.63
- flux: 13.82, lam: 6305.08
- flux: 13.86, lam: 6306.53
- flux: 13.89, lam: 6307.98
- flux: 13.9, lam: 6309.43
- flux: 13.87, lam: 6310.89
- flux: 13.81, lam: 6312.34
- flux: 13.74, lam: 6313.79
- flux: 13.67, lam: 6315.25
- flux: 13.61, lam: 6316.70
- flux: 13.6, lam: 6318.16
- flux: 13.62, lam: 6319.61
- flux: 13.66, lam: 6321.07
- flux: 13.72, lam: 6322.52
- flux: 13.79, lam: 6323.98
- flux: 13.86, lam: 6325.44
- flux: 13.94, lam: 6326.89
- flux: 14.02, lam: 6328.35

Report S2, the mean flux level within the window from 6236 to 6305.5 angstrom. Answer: 13.4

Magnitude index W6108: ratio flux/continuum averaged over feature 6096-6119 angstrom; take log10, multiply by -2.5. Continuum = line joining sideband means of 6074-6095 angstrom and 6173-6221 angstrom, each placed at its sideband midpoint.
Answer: 0.01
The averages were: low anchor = 14.7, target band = 14.5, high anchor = 13.9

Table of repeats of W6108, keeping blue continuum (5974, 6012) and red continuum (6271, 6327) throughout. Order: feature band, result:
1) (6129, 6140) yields -0.031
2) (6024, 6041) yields -0.047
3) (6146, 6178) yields 0.033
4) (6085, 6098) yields -0.032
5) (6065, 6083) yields -0.066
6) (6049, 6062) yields -0.066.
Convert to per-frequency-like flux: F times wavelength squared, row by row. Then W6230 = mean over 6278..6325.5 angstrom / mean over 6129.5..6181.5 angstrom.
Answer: 1.0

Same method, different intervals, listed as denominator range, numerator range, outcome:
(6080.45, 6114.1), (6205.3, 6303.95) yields 0.97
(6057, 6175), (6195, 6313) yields 0.98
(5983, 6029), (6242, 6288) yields 1.01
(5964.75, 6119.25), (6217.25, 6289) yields 0.97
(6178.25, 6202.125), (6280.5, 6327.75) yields 1.03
